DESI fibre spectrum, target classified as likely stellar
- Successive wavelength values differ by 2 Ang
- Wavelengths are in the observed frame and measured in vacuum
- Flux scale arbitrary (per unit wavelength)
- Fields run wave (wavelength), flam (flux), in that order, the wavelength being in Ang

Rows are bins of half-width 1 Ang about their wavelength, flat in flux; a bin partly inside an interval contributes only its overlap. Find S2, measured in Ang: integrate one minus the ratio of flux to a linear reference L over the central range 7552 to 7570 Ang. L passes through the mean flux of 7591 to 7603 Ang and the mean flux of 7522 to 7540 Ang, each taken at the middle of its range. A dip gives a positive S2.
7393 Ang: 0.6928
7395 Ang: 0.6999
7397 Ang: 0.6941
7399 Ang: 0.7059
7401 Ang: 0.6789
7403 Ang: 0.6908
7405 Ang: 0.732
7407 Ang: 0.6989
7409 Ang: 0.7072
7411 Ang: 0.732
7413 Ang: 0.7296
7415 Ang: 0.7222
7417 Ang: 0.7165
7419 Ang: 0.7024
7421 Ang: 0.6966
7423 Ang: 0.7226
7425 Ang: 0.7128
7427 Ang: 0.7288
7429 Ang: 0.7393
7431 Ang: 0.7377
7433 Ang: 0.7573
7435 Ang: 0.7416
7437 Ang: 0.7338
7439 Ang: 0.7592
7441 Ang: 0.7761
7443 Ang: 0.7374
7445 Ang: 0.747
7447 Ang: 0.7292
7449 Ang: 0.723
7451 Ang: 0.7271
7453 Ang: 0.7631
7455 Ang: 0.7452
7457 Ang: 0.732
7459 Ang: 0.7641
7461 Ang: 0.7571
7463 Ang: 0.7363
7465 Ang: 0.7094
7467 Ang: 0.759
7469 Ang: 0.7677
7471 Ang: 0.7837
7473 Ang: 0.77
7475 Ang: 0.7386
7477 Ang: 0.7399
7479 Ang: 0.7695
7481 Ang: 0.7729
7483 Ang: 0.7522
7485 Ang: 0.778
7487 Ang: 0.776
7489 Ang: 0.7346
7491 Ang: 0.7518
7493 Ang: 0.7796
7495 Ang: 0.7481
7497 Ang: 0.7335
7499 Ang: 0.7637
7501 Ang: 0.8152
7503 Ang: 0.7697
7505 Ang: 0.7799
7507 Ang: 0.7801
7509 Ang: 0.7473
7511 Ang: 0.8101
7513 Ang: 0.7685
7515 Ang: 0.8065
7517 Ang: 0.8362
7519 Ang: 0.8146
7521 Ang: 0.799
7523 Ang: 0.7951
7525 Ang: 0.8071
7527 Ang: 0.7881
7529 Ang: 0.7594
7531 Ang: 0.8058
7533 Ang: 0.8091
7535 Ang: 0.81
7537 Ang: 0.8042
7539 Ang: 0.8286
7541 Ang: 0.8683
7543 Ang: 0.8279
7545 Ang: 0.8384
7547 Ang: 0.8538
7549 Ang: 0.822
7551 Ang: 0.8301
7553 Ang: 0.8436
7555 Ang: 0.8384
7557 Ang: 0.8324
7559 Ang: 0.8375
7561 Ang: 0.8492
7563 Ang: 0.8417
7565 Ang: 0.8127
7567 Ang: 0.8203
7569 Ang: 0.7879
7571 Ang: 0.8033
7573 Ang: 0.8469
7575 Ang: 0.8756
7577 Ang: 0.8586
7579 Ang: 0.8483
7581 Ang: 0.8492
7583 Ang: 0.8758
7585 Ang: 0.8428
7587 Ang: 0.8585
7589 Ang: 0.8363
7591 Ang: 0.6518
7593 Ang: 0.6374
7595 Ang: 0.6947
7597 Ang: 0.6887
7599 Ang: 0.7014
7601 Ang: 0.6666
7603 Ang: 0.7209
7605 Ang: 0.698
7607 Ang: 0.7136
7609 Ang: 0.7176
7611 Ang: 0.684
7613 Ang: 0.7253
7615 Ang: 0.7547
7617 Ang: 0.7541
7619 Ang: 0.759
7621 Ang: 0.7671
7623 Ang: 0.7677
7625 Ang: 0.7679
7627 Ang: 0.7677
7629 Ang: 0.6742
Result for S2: -2.0 Ang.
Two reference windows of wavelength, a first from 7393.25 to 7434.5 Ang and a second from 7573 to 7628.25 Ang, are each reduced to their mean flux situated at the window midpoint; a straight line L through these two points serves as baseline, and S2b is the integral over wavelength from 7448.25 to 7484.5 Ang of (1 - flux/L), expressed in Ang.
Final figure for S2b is -1.17 Ang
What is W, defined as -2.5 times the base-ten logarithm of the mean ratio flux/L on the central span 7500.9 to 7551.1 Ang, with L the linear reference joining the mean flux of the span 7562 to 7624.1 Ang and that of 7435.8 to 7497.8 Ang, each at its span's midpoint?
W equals -0.06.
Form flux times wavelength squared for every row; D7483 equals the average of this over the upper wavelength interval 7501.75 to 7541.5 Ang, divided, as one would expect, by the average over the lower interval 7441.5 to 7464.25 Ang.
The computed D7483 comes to 1.1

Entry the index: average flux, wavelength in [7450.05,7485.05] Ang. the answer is 0.753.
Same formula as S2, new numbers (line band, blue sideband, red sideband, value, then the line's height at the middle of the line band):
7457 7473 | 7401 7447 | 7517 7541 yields 0.10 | 0.758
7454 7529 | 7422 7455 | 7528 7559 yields 1.28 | 0.783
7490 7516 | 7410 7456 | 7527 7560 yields 0.59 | 0.791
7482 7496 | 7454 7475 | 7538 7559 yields 0.31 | 0.777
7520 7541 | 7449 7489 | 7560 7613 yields -1.07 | 0.765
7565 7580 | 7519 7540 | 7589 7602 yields -2.21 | 0.726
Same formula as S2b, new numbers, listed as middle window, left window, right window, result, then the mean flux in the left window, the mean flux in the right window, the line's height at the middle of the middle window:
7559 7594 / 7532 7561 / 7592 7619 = -2.3 Ang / 0.832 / 0.706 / 0.768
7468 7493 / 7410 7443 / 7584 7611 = -1.1 Ang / 0.732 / 0.724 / 0.729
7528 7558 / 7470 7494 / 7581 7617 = -3.0 Ang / 0.762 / 0.737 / 0.749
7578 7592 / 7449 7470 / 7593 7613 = -2.4 Ang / 0.745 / 0.697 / 0.703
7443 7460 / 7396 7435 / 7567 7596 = -0.1 Ang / 0.717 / 0.805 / 0.736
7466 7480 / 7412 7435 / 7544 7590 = 0.1 Ang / 0.725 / 0.839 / 0.764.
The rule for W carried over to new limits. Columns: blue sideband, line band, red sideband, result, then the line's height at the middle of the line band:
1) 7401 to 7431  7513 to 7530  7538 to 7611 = -0.041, 0.769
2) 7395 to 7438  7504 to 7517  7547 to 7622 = -0.045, 0.754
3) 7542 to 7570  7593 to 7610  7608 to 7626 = 0.103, 0.766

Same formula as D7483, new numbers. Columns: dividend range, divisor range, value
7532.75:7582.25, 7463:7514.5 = 1.11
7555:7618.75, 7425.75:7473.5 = 1.08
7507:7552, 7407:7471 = 1.13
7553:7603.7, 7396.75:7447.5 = 1.15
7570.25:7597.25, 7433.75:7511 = 1.09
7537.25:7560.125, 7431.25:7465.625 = 1.16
